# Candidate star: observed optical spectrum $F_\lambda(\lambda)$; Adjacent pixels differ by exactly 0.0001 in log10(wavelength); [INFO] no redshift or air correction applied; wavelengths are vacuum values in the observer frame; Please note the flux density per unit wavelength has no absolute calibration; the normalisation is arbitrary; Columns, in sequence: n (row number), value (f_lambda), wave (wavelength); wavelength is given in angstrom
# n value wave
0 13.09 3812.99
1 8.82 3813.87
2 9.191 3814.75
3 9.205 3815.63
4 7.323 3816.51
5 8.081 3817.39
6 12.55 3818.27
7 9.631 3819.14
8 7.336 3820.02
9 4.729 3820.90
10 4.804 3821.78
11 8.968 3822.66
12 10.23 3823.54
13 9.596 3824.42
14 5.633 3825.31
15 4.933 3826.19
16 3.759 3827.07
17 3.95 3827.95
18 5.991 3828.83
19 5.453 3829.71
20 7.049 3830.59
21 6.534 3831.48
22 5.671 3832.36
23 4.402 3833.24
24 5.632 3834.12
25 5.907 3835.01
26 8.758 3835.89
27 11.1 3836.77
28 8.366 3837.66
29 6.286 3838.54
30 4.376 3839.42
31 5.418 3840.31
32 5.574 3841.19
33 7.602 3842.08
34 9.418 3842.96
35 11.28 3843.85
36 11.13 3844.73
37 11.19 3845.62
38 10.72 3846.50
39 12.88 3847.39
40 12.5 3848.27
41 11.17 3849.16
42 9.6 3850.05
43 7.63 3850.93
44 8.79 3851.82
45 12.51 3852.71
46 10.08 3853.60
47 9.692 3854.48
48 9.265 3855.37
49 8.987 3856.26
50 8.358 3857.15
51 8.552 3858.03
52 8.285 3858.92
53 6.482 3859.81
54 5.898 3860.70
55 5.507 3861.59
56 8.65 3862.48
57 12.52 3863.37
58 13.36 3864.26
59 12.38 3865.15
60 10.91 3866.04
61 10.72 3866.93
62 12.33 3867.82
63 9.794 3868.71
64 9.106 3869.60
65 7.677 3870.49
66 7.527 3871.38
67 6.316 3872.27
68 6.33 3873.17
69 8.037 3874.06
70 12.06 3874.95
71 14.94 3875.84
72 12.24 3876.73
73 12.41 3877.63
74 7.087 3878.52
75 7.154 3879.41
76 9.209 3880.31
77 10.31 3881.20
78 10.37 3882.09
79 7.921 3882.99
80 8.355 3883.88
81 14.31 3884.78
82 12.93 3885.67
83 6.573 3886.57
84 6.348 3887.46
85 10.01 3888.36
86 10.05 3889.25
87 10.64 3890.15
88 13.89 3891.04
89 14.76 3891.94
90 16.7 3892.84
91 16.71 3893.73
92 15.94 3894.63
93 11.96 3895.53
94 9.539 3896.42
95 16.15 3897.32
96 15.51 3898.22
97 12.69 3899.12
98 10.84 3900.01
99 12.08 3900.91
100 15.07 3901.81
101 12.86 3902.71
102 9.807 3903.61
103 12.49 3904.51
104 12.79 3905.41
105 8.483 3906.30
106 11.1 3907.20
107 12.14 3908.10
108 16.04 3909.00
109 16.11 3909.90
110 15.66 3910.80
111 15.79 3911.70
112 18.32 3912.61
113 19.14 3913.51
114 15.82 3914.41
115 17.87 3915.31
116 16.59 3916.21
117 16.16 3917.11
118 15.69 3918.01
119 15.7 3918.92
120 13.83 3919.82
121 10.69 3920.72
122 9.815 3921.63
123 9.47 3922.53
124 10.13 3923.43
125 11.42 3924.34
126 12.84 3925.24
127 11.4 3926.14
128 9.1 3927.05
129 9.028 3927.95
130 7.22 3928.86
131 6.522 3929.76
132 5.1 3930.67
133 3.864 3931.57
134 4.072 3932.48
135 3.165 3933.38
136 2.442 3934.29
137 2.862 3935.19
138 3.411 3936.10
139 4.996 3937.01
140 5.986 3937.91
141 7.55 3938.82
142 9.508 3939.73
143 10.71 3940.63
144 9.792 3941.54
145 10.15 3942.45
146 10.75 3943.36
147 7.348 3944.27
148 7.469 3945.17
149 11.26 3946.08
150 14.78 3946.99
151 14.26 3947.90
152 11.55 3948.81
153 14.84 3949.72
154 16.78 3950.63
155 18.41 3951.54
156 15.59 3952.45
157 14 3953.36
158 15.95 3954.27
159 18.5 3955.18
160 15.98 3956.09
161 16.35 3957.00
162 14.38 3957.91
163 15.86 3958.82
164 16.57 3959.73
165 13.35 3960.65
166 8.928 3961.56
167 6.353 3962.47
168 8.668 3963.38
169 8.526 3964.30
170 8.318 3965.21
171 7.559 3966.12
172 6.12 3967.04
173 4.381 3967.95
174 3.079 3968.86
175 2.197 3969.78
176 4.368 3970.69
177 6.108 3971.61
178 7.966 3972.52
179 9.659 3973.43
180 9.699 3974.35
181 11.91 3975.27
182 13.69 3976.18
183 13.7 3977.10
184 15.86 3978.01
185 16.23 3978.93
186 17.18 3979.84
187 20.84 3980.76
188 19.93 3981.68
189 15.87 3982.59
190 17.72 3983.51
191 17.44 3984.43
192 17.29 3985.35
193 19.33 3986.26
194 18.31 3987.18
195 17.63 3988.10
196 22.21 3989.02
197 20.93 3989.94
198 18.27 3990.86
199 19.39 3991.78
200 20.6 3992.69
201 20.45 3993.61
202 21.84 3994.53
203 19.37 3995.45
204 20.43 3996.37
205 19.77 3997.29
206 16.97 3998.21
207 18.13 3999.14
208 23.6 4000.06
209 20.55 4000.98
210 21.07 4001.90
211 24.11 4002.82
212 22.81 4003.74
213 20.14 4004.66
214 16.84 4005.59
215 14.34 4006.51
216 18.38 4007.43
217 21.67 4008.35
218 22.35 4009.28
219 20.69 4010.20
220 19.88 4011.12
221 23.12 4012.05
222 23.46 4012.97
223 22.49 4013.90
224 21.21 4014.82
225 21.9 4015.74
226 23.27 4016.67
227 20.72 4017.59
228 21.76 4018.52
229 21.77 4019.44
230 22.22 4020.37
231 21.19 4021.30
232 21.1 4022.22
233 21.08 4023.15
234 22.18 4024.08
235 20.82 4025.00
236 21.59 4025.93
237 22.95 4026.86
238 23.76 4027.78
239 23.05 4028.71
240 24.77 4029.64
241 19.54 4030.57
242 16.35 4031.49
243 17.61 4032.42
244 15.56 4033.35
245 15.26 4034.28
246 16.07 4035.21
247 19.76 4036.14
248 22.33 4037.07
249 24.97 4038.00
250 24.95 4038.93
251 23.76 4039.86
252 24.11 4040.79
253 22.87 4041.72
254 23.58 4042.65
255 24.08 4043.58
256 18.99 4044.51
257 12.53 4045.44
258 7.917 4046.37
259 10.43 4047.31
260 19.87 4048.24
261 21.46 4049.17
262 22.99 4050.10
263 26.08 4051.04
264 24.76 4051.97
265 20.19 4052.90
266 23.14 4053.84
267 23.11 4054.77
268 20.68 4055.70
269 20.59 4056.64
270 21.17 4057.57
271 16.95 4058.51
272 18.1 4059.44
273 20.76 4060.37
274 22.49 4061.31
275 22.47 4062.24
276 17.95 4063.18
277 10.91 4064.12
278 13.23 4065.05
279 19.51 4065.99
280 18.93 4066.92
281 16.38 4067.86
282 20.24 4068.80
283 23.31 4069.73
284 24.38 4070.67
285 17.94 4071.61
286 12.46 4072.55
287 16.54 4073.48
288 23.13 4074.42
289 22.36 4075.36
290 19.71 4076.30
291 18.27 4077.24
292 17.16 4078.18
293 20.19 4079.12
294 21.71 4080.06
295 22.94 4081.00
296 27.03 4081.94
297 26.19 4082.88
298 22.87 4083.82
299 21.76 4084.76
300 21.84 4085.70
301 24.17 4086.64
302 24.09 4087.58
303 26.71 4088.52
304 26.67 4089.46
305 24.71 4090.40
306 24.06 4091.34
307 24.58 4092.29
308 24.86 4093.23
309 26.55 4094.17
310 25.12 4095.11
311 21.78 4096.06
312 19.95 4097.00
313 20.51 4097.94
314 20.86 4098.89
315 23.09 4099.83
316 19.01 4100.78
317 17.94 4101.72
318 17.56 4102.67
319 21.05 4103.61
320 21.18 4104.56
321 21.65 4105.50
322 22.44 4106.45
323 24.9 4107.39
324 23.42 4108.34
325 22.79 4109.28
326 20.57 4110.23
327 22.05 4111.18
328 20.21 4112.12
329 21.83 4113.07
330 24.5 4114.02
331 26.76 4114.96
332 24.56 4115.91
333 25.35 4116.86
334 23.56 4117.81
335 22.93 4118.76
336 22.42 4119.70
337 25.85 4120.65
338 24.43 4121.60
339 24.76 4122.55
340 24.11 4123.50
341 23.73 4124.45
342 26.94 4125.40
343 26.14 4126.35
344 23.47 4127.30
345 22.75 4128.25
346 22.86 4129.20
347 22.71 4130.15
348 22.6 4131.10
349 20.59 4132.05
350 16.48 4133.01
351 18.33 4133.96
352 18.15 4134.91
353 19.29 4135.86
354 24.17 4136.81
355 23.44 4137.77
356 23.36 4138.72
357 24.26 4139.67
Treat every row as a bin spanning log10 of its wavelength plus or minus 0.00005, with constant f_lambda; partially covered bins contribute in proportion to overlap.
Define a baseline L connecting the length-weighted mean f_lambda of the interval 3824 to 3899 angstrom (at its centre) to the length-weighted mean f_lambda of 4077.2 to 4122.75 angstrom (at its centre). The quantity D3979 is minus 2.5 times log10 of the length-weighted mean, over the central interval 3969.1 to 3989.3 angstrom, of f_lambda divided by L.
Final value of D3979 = 0.15 mag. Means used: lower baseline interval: 9.45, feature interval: 14.1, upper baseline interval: 22.9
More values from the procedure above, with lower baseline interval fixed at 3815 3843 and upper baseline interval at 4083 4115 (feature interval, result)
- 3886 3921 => -0.19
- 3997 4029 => -0.19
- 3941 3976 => 0.29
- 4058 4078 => 0.11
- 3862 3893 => -0.06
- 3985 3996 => -0.20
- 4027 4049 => -0.03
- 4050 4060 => -0.08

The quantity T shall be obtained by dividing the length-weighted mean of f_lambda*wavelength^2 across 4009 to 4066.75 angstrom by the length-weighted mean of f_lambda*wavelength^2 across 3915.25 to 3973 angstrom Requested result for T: 2.12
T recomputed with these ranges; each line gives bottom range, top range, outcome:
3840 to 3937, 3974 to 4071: 1.99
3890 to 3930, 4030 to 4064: 1.62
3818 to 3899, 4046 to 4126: 2.59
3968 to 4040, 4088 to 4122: 1.29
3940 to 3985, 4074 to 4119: 1.99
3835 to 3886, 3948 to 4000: 1.63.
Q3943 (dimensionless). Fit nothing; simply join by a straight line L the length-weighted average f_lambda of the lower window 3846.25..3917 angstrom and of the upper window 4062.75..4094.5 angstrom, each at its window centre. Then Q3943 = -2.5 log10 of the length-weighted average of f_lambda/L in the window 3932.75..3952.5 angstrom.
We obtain 0.46 mag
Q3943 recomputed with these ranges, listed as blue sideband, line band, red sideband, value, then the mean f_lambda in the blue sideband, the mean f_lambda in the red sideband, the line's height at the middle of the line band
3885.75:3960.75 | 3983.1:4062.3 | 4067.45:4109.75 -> -0.15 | 12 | 21.9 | 18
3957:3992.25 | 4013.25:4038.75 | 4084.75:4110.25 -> -0.22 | 13.1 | 22.7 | 17.1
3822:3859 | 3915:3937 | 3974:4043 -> 0.43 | 8.15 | 20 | 14.2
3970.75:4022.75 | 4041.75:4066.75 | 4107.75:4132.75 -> 0.08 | 18.7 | 23.5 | 20.9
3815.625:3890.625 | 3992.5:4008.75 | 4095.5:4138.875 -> -0.22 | 8.75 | 22.3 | 16.3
